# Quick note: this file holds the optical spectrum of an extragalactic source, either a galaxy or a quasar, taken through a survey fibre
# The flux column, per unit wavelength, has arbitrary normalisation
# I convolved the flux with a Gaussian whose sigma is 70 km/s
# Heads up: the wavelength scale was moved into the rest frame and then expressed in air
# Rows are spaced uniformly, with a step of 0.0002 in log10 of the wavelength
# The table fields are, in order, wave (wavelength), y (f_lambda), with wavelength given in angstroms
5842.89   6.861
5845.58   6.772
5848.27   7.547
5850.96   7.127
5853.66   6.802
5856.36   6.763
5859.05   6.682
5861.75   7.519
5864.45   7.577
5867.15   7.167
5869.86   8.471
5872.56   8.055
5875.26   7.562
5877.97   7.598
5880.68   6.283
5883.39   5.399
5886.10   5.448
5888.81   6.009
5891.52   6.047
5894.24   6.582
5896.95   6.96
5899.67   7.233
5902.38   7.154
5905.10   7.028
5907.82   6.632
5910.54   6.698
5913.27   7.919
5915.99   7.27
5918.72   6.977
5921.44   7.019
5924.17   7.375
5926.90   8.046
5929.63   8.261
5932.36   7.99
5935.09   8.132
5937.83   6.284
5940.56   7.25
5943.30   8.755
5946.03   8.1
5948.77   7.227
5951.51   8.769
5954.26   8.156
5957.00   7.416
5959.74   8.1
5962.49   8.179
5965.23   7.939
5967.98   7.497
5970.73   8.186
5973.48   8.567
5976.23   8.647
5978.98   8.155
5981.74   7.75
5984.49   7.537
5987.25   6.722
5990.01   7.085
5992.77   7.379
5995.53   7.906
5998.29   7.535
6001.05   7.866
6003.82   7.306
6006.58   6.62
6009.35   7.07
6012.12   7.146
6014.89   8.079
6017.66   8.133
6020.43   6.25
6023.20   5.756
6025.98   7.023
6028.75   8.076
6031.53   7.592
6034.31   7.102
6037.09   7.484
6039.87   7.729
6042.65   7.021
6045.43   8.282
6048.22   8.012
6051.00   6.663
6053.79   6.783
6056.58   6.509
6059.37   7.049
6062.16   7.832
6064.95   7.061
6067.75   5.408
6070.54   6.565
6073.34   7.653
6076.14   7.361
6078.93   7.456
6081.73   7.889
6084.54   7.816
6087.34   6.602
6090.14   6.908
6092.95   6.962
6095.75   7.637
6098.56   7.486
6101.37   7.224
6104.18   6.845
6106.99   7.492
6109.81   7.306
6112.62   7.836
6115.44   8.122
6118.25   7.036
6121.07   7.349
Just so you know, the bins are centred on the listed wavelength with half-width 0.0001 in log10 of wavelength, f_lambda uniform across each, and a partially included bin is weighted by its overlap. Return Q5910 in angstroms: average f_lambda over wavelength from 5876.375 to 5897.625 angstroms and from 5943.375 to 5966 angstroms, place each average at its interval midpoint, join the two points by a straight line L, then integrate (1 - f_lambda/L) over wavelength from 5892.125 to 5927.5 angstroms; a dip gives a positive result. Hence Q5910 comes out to -1.2 angstroms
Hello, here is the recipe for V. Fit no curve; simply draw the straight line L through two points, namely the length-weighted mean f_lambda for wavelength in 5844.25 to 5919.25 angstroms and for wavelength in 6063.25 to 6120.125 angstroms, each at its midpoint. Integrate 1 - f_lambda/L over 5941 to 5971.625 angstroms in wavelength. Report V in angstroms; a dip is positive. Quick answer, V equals -4.05 angstroms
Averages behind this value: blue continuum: 6.97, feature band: 8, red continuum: 7.24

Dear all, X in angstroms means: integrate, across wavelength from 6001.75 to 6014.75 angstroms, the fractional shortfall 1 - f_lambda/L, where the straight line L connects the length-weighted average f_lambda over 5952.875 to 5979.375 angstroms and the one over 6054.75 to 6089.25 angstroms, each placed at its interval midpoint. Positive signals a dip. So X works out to 0.9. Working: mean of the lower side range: 8.08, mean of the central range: 7.18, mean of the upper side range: 7.09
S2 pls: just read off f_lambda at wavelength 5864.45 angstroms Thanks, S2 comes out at 7.577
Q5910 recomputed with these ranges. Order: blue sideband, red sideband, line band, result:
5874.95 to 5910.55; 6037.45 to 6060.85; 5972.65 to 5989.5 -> -2.1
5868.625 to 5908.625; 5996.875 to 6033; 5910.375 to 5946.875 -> -3.3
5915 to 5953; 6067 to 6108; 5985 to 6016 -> 0.5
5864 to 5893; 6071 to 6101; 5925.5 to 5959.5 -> -4.2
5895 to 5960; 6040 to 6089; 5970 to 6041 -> -1.5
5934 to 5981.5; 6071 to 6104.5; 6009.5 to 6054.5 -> 1.6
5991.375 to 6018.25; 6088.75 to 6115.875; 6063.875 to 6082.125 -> 0.9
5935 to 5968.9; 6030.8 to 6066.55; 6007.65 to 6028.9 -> 1.0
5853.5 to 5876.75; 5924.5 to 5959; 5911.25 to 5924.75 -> 0.8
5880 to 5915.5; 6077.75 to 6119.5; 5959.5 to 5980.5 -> -3.9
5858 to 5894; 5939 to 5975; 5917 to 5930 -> 0.1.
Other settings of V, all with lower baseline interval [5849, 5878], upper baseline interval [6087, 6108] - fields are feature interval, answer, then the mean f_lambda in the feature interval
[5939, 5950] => -0.8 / 7.82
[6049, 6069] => 1.1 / 6.81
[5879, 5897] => 3.2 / 6.07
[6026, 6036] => -0.4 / 7.51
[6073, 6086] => -0.8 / 7.63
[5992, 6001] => -0.5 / 7.66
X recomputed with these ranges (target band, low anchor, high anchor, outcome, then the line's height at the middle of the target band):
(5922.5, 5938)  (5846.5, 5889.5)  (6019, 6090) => -1.6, 7.06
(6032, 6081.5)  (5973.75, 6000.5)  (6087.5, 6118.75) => 1.8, 7.47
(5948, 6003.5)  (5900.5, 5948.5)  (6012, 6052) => -3.1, 7.42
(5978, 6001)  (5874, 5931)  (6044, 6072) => -1.8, 6.98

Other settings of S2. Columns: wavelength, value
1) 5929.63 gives 8.261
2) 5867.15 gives 7.167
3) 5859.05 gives 6.682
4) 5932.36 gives 7.99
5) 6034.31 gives 7.102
